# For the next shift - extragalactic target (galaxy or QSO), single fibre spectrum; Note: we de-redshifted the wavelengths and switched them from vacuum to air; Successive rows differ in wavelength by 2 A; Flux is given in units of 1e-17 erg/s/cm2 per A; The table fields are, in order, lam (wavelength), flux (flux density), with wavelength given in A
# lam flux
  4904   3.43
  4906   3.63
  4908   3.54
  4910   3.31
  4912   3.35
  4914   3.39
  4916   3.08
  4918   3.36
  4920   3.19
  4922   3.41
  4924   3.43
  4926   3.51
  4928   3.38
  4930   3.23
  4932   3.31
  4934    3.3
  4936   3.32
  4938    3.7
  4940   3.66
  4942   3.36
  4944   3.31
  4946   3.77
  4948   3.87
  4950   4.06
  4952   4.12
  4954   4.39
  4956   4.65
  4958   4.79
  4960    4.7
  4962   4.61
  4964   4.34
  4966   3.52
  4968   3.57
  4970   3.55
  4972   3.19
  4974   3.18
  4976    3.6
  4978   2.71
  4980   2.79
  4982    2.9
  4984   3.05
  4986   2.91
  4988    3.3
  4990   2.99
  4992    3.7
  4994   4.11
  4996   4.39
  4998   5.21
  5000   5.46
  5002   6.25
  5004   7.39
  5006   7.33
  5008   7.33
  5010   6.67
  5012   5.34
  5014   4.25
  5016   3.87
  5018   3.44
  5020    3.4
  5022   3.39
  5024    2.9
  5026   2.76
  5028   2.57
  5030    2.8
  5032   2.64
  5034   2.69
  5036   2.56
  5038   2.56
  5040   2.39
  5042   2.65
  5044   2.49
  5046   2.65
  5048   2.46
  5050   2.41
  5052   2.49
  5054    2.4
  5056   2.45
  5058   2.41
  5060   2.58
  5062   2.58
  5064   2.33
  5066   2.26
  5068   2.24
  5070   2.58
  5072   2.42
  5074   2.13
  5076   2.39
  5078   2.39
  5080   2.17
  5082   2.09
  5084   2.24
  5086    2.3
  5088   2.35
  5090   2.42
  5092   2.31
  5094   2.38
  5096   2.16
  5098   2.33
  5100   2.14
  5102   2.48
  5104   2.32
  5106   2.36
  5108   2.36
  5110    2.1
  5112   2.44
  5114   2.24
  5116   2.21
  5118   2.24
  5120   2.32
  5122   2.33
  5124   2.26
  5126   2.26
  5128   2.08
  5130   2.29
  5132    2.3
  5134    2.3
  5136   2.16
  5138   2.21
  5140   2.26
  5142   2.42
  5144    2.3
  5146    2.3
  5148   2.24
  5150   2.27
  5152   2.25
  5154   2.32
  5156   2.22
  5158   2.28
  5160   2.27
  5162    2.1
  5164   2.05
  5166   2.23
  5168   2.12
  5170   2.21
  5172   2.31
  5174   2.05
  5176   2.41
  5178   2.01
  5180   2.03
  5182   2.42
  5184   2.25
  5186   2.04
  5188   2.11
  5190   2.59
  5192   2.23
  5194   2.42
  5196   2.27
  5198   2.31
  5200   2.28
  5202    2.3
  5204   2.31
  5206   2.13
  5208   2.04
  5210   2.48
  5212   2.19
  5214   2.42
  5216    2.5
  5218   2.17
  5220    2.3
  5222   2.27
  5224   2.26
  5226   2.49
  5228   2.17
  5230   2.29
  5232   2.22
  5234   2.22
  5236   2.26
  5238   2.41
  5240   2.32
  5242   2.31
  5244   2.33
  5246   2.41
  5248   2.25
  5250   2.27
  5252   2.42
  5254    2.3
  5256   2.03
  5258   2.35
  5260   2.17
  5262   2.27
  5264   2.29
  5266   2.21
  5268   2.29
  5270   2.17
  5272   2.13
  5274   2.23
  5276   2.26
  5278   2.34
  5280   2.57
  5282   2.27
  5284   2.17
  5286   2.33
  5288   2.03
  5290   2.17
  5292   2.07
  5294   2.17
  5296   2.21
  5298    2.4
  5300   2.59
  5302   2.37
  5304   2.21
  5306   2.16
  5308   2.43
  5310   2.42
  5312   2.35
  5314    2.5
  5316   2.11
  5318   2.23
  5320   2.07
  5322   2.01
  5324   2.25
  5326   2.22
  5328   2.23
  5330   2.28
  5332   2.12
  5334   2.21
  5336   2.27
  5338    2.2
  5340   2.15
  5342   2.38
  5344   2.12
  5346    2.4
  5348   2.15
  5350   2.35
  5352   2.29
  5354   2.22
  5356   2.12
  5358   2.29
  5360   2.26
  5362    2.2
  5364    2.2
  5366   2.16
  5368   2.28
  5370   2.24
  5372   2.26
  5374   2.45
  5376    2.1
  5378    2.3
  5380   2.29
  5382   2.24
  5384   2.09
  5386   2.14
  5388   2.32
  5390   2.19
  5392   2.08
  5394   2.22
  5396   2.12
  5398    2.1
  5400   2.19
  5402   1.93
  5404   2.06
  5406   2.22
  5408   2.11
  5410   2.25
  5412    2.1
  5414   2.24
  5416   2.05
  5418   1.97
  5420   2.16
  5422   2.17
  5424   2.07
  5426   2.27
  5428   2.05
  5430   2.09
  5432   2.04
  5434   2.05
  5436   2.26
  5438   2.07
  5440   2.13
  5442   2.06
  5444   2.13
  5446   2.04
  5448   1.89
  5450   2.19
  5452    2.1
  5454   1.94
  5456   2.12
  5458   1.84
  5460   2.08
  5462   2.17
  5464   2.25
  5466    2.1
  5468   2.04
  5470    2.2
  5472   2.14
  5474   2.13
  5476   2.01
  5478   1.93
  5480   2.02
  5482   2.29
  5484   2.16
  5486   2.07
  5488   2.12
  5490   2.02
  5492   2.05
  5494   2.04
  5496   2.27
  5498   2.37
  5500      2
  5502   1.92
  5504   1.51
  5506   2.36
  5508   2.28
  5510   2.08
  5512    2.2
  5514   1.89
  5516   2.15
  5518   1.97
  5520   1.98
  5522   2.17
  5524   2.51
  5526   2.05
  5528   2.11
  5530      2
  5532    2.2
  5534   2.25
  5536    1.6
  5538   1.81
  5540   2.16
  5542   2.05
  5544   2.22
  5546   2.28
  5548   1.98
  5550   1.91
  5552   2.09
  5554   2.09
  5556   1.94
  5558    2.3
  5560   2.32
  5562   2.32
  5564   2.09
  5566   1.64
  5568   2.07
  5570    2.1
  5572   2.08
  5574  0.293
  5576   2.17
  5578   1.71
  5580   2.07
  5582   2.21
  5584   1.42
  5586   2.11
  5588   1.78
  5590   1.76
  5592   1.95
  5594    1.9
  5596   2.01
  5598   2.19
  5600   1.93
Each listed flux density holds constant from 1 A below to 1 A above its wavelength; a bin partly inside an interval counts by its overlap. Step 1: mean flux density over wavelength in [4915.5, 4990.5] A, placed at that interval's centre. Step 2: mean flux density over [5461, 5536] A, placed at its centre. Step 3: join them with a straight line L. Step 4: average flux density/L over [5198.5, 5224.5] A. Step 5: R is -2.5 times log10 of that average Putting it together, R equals 0.249 mag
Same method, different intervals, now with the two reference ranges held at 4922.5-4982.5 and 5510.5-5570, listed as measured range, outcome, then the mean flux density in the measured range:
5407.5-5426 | 0.13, 2.13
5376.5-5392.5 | 0.14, 2.21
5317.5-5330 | 0.22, 2.17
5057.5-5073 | 0.35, 2.43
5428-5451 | 0.13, 2.08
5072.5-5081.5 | 0.42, 2.27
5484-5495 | 0.08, 2.07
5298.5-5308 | 0.16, 2.35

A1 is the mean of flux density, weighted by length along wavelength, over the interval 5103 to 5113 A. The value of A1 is 2.32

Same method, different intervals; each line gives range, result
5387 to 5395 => 2.2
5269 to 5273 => 2.15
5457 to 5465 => 2.08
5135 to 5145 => 2.27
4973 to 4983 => 3.04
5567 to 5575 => 1.64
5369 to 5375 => 2.32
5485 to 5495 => 2.06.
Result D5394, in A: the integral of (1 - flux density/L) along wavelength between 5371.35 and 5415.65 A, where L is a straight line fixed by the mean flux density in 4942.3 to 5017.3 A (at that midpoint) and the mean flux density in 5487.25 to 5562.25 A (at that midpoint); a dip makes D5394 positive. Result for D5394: 7.47 A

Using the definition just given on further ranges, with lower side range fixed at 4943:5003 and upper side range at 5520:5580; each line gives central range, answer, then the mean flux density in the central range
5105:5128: 7.8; 2.27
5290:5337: 9.0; 2.25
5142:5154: 3.8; 2.29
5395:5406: 1.8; 2.09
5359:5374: 2.1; 2.24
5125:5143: 6.0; 2.25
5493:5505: 0.9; 2.02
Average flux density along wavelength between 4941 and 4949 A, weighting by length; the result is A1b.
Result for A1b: 3.58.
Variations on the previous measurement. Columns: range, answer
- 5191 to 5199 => 2.31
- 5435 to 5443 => 2.13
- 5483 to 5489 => 2.12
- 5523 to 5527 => 2.28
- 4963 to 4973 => 3.63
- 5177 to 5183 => 2.15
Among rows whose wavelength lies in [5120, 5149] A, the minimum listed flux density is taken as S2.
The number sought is 2.08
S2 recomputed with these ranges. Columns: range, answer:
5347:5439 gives 1.93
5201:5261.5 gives 2.03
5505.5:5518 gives 1.89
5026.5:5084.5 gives 2.09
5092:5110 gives 2.1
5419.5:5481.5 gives 1.84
